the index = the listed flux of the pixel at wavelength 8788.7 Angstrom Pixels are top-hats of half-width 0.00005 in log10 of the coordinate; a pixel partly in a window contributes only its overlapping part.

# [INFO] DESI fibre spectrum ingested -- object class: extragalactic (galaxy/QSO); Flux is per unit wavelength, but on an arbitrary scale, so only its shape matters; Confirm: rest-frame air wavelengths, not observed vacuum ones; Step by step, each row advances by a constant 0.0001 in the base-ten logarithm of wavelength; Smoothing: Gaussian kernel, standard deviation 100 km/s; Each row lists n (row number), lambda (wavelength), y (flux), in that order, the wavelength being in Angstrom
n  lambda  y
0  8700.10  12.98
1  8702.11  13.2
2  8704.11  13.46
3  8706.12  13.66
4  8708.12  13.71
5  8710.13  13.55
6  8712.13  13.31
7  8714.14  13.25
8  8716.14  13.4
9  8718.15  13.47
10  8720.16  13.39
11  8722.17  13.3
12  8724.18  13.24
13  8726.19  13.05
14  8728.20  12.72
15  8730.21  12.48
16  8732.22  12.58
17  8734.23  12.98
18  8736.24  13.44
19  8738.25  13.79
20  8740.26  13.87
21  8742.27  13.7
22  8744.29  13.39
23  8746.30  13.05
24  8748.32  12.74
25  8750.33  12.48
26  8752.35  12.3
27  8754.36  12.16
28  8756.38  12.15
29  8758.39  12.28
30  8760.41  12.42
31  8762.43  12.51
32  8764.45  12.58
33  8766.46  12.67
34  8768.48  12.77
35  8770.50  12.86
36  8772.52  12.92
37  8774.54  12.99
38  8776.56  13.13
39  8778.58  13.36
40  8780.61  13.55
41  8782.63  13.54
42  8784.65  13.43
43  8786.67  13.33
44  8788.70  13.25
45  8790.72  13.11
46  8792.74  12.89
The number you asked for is 13.25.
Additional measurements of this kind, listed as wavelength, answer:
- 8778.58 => 13.36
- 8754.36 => 12.16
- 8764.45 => 12.58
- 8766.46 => 12.67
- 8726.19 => 13.05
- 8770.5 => 12.86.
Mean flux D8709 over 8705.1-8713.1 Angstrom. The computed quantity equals 13.6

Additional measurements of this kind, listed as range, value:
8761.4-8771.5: 12.7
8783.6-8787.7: 13.4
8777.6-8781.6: 13.4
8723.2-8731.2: 12.9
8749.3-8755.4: 12.3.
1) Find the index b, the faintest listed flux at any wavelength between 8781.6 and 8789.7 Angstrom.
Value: 13.25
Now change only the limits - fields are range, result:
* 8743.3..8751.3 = 12.48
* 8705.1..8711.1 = 13.55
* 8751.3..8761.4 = 12.15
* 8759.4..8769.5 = 12.42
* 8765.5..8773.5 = 12.67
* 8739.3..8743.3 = 13.7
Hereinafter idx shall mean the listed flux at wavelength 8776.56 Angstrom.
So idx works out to 13.13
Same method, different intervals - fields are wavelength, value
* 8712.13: 13.31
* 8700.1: 12.98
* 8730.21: 12.48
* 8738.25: 13.79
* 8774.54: 12.99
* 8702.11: 13.2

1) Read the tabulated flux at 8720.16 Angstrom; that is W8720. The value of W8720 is 13.39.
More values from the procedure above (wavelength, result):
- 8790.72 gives 13.11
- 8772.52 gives 12.92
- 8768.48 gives 12.77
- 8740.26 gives 13.87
